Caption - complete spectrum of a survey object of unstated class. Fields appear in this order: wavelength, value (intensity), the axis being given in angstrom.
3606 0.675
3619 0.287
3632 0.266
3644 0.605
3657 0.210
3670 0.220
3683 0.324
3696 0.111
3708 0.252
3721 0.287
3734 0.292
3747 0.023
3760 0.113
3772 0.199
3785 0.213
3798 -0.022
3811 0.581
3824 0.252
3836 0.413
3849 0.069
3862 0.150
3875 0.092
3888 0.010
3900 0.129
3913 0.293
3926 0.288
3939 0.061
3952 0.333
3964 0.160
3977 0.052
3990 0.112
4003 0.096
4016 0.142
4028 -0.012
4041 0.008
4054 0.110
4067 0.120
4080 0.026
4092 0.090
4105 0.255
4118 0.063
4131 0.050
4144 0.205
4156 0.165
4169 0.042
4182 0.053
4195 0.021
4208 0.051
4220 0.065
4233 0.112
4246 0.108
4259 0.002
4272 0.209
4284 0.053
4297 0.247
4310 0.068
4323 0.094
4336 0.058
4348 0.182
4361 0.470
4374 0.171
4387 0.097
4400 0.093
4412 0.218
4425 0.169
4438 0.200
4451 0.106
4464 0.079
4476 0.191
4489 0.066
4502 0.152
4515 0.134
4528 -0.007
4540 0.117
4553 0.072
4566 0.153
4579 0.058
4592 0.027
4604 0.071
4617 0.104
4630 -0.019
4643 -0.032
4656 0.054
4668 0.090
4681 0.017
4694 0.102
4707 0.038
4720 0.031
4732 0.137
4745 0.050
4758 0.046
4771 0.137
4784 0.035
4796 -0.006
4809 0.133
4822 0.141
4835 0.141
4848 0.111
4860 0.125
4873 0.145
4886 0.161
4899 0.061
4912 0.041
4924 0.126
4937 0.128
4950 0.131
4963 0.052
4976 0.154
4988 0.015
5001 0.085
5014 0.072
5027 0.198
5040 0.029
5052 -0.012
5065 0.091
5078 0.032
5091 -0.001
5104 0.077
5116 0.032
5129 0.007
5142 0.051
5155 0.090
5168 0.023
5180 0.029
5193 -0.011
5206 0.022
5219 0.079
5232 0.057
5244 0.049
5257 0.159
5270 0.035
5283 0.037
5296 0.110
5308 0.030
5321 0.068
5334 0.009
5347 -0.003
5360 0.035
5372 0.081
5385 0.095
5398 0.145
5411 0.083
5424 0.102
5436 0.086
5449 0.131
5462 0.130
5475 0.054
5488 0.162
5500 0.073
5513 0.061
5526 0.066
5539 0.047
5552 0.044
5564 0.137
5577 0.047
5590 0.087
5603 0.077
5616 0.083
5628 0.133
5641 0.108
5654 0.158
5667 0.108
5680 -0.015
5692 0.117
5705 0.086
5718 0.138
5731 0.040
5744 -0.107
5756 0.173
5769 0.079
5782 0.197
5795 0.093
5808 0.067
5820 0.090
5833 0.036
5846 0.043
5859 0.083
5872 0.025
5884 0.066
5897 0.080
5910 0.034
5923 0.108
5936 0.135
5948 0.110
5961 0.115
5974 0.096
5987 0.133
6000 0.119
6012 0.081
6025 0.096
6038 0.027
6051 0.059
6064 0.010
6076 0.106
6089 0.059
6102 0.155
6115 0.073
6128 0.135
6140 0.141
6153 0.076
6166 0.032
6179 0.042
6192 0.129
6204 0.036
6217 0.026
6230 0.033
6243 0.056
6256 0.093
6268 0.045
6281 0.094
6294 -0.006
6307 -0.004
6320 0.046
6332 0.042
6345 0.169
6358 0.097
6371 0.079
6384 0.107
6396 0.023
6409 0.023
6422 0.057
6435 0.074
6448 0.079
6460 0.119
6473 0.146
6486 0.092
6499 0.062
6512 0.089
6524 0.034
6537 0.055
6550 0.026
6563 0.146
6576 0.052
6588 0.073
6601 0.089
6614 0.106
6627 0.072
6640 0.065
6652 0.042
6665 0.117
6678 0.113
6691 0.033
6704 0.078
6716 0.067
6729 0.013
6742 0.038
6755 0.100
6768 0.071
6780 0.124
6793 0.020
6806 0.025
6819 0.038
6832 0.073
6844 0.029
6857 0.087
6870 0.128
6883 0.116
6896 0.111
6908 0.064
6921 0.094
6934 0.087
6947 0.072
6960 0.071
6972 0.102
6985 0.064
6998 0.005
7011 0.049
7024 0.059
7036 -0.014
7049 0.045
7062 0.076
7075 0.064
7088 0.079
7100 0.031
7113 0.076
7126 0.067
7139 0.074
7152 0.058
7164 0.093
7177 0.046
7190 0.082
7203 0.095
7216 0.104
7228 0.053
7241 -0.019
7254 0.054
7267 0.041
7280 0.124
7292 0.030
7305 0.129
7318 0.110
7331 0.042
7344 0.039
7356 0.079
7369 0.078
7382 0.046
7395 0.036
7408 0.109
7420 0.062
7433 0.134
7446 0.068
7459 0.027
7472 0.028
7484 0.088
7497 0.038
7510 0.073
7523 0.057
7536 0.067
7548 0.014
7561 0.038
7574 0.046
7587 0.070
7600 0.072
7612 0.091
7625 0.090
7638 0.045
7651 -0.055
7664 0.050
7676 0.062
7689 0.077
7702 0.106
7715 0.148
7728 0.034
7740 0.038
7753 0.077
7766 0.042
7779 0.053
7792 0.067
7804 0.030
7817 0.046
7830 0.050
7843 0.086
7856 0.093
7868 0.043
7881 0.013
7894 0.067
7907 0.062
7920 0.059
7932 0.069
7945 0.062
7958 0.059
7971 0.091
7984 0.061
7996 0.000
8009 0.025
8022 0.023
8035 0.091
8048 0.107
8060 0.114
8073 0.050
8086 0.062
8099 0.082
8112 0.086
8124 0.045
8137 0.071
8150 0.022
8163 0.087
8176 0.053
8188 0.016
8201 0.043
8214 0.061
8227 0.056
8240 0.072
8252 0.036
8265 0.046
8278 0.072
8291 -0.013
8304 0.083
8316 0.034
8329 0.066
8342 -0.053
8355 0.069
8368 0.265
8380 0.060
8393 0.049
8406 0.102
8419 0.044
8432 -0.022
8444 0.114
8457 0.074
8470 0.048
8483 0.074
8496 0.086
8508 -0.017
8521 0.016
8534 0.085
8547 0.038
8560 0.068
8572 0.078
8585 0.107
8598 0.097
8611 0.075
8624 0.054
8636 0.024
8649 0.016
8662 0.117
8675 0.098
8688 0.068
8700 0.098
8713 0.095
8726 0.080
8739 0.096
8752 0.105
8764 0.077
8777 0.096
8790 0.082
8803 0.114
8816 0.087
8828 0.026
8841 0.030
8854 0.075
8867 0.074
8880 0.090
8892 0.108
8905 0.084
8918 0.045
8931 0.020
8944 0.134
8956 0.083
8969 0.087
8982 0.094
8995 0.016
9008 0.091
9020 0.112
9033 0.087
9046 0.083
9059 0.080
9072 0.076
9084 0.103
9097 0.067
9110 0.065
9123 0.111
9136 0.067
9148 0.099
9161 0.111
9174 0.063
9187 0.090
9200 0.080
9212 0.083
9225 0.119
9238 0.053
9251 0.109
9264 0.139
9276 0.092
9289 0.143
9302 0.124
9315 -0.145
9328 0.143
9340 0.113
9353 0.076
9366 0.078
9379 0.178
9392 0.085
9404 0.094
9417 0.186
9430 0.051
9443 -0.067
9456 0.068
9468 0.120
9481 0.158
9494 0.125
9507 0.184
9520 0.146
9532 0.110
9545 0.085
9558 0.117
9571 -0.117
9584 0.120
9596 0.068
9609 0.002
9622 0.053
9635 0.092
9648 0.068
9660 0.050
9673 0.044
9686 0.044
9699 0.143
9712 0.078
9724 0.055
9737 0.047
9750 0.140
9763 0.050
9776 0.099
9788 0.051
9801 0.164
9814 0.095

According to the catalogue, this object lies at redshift 1.24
